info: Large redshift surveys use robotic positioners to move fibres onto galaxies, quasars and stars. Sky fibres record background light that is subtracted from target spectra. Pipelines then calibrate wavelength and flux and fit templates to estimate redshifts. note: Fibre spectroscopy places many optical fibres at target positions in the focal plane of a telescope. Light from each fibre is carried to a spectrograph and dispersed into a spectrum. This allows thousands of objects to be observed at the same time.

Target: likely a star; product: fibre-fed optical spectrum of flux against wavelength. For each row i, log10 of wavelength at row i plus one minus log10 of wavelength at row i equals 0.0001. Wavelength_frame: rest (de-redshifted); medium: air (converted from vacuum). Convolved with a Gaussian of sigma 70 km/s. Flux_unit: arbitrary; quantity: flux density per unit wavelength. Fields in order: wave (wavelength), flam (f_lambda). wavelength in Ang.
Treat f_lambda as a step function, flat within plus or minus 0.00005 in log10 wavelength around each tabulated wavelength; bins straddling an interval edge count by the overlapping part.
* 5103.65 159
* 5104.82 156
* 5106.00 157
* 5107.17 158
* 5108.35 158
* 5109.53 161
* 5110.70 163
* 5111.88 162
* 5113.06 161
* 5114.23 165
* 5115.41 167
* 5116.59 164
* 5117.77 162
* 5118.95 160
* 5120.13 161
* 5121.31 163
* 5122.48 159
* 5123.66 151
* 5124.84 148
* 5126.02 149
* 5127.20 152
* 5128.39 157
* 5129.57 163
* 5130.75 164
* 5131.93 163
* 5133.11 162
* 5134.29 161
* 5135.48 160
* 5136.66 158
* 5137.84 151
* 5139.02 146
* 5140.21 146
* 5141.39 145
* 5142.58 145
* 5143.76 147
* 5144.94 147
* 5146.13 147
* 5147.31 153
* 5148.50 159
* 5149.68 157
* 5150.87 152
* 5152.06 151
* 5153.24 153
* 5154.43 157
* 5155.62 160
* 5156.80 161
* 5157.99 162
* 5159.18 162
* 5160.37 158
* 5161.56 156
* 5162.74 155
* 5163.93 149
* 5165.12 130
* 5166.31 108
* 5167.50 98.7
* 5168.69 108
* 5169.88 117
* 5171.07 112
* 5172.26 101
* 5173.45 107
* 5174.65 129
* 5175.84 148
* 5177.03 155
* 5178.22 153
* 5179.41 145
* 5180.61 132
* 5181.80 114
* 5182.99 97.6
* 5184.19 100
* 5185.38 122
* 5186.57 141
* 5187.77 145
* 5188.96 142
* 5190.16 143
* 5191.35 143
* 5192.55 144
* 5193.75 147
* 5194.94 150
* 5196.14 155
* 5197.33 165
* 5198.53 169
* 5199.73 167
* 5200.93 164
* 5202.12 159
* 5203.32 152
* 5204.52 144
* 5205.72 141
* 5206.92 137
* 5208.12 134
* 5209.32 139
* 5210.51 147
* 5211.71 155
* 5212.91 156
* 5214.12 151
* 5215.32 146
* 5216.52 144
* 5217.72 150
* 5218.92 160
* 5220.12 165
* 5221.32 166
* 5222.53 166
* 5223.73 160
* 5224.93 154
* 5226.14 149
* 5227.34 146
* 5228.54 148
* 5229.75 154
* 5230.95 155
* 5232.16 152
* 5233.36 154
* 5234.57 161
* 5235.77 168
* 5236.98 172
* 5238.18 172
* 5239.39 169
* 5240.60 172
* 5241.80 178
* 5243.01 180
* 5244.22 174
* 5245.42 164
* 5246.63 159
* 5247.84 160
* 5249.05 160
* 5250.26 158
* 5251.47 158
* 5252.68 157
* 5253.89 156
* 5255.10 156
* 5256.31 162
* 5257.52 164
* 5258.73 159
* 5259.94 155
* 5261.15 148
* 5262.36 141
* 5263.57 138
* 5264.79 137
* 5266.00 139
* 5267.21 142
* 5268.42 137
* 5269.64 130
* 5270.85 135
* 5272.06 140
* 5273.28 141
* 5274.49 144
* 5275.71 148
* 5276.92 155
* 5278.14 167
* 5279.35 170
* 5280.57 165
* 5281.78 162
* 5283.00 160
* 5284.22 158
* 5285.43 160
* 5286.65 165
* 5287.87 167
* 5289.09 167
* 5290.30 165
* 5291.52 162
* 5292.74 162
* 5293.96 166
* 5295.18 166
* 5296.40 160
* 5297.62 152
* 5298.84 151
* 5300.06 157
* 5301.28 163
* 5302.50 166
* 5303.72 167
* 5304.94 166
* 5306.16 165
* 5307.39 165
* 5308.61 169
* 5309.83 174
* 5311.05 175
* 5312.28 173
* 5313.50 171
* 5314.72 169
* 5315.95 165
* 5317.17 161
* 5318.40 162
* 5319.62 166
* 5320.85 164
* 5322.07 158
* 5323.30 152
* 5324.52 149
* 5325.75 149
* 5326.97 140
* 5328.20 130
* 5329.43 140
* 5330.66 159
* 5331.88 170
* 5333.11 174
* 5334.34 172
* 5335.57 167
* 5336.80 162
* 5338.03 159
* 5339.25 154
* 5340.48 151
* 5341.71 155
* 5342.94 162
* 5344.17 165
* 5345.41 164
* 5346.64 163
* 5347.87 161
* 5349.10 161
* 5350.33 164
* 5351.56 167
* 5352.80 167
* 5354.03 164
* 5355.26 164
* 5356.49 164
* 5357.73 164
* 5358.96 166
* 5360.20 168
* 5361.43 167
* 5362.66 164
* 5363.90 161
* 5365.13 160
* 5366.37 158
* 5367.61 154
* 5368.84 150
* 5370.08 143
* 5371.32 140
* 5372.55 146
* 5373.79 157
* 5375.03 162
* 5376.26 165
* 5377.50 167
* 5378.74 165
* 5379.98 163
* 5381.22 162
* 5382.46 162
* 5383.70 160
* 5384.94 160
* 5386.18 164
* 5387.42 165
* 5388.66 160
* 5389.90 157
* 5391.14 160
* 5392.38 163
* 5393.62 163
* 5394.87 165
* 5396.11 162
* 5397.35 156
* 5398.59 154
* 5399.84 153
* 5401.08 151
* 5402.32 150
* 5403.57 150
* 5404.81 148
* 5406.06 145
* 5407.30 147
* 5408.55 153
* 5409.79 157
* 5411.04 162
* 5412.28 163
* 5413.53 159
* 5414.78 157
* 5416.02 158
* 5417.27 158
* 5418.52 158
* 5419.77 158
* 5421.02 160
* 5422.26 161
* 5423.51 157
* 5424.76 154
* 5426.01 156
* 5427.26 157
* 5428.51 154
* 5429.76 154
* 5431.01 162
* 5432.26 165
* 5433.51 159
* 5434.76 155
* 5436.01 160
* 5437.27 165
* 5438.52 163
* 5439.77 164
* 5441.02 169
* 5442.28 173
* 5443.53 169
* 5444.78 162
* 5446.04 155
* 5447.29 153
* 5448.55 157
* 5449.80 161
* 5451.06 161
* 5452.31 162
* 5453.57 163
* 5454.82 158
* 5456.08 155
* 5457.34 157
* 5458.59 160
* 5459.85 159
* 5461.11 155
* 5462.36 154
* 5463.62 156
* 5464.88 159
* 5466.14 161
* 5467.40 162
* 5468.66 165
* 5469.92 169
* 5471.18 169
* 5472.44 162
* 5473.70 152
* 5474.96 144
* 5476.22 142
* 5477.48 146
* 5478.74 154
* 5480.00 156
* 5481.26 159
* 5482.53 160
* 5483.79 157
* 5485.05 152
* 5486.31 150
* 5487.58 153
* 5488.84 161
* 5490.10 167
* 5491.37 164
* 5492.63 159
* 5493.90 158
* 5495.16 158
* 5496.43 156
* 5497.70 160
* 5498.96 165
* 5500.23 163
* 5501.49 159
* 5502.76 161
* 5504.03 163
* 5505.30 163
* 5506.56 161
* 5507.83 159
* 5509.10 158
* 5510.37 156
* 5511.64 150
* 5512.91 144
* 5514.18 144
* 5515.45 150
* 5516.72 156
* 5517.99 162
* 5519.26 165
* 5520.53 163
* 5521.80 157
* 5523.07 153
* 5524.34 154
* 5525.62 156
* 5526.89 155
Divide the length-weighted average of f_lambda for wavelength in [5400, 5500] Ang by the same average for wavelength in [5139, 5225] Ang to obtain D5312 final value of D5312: 1.1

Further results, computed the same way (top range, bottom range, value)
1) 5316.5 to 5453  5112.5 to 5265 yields 1.06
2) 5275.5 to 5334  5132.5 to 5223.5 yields 1.11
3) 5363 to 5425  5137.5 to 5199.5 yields 1.11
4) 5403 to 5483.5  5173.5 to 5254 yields 1.04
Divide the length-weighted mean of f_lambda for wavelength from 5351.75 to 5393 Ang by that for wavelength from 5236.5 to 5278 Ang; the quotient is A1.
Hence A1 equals 1.04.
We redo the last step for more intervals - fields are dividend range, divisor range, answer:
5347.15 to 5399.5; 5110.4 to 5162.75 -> 1.03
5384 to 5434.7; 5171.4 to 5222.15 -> 1.10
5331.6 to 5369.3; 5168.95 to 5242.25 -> 1.11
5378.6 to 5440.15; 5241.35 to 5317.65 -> 1.00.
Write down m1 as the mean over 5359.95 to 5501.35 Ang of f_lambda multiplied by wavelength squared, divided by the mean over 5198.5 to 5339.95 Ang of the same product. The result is 1.07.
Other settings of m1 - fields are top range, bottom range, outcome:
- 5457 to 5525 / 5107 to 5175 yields 1.20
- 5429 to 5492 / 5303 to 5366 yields 1.03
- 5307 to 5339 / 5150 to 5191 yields 1.26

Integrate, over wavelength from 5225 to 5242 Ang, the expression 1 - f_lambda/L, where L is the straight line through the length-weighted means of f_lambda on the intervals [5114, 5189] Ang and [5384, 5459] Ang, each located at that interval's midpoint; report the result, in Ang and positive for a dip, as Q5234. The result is -1.21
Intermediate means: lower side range 145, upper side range 159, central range 160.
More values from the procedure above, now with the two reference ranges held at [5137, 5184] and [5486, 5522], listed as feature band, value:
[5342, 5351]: -0.8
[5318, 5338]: -1.1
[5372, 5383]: -0.7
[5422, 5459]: -1.2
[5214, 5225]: -1.0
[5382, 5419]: -1.1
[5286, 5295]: -1.1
